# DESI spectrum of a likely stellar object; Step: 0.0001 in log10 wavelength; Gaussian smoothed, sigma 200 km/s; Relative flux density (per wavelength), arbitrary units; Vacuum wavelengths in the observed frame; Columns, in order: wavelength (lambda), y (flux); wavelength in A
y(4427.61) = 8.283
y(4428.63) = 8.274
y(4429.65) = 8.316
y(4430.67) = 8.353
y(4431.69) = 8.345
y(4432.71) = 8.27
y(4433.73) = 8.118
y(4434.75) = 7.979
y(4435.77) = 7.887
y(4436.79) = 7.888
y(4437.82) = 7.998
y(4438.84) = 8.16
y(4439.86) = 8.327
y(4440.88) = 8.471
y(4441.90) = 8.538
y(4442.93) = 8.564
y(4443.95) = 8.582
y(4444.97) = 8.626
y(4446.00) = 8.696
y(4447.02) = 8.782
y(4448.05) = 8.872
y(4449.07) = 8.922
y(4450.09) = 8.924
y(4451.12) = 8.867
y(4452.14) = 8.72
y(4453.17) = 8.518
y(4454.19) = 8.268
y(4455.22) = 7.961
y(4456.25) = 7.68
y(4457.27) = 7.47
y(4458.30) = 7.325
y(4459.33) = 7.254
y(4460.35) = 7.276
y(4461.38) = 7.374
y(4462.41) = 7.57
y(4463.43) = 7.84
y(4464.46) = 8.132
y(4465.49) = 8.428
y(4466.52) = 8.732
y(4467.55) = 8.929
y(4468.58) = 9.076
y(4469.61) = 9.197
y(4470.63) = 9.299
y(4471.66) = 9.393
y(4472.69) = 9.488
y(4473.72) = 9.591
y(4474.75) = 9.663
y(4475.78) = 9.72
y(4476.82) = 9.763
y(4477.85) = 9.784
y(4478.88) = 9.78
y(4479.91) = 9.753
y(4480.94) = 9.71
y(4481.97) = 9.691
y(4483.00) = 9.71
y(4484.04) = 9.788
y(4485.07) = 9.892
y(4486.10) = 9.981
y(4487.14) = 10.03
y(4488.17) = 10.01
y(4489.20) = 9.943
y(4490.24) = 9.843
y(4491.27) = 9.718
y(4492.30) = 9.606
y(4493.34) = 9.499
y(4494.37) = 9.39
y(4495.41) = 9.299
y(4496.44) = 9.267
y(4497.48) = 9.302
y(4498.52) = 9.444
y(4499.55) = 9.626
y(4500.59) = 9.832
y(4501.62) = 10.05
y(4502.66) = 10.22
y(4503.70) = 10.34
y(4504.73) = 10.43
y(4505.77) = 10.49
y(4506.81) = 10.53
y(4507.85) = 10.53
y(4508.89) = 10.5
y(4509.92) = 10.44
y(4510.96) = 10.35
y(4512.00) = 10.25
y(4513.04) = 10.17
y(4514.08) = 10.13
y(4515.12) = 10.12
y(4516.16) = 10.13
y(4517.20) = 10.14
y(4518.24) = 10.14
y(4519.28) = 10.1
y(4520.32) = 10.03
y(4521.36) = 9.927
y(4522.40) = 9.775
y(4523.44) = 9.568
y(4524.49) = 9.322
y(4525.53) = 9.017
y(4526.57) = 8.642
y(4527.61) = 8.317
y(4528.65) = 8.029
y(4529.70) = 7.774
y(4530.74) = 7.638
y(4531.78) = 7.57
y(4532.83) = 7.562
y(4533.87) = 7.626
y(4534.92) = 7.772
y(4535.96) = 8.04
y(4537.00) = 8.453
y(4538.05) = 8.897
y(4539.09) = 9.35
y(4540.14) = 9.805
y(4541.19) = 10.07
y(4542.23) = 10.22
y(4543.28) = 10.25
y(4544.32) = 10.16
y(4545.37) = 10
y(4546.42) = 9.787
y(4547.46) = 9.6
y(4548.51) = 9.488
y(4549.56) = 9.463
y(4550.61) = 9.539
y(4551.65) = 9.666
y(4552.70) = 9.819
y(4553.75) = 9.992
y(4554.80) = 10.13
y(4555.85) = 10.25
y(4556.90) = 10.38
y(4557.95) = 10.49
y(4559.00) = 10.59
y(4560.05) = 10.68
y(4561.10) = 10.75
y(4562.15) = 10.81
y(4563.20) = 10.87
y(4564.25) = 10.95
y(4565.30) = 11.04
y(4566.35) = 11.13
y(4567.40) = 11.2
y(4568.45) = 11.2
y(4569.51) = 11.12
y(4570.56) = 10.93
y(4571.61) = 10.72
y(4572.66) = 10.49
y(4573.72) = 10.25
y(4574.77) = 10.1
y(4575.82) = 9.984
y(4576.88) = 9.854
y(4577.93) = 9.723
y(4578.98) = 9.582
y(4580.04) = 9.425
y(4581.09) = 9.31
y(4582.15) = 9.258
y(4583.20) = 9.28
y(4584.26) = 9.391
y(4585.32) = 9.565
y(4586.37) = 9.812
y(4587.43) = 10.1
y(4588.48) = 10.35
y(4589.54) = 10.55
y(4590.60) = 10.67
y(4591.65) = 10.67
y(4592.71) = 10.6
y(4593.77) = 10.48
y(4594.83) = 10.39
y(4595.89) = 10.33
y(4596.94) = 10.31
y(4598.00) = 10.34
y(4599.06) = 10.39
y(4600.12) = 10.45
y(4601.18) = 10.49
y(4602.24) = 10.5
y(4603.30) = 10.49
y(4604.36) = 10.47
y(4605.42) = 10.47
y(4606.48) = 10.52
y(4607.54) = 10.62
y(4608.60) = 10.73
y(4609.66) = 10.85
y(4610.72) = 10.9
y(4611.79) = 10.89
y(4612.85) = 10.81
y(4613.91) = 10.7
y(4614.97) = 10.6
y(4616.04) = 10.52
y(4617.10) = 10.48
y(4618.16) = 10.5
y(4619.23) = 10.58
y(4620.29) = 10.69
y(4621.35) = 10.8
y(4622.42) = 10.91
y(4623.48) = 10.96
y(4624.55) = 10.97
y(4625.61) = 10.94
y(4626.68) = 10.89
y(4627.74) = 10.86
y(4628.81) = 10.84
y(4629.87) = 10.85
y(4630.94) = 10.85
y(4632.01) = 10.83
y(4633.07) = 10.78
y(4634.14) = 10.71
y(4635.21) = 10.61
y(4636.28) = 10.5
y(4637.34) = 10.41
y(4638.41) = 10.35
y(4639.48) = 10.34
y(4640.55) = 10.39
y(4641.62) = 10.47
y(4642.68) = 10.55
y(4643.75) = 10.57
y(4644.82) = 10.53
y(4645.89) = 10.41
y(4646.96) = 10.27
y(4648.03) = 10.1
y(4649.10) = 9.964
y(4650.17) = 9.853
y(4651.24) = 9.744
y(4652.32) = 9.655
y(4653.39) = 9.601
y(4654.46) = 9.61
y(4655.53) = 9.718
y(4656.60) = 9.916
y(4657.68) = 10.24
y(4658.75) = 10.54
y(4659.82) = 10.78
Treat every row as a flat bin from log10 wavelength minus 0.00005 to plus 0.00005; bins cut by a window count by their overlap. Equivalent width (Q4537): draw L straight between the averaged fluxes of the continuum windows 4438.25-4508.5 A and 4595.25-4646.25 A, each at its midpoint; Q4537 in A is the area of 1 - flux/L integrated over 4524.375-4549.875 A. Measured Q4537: 2.3 A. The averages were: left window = 9.13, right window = 10.6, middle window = 8.91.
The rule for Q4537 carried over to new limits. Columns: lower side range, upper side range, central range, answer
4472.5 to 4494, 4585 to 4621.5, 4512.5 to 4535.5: 2.17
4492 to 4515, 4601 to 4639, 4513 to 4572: 2.83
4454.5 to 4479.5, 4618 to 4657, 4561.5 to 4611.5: -2.44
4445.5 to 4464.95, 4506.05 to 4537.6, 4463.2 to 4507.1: -4.76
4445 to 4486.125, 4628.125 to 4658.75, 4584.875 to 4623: -2.03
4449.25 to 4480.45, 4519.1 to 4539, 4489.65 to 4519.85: -4.74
